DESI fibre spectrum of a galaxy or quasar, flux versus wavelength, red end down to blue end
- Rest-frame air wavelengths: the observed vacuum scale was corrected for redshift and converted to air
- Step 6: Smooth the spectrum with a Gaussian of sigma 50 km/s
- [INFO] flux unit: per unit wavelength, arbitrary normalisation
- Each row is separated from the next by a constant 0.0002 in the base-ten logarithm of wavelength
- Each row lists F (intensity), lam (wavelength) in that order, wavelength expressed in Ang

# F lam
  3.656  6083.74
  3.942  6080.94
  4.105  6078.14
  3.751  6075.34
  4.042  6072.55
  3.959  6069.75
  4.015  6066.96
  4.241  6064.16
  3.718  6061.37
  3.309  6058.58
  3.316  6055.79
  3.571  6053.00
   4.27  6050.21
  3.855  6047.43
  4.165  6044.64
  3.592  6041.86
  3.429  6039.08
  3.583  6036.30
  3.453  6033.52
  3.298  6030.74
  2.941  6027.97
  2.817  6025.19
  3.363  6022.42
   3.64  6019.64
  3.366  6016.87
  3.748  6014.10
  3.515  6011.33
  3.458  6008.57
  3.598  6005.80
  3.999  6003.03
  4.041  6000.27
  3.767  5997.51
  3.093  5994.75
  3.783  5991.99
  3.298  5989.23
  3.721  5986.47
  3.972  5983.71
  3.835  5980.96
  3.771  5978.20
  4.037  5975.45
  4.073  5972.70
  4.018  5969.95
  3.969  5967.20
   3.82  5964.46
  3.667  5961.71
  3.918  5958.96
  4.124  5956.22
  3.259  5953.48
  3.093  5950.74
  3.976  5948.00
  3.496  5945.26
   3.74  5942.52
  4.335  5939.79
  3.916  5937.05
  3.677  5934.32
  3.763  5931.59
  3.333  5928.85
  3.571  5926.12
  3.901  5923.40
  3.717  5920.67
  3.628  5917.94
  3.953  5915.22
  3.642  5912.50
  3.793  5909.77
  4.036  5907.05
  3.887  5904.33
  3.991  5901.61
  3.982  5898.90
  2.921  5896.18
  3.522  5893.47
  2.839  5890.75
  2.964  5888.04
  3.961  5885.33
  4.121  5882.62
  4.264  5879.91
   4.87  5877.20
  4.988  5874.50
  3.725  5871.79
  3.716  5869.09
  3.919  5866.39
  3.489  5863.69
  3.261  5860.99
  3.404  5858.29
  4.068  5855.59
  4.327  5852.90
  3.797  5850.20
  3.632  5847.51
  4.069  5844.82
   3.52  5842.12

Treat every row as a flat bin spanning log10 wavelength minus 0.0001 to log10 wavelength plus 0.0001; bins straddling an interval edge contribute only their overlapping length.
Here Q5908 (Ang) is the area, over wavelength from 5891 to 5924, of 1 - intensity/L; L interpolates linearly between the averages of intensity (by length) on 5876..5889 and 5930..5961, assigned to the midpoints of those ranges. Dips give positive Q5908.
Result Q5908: 1.8 Ang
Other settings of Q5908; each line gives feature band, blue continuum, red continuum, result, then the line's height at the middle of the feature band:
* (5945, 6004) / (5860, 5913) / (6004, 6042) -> -3.5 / 3.55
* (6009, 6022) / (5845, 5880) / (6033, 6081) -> 1.0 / 3.83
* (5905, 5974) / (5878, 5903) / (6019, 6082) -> -2.4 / 3.65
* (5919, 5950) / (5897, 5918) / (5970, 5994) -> 0.7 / 3.84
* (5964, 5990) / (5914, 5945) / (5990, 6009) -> -1.1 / 3.7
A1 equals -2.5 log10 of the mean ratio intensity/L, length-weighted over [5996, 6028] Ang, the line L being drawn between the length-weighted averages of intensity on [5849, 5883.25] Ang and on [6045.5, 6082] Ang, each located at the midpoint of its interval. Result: 0.10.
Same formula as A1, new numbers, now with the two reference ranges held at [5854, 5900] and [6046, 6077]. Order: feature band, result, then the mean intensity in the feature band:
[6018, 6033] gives 0.18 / 3.23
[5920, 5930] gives 0.04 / 3.63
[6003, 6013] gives 0.06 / 3.6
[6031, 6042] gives 0.10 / 3.48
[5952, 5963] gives 0.02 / 3.74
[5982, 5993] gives 0.03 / 3.69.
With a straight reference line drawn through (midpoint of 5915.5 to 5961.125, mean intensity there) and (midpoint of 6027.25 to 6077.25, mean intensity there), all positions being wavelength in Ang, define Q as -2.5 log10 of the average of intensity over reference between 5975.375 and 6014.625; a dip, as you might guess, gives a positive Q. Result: 0.01 mag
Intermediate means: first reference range 3.72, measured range 3.7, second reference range 3.71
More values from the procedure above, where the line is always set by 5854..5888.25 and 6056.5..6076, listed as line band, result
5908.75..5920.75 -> 0.049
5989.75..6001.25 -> 0.072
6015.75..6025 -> 0.148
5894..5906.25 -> 0.064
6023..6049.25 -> 0.116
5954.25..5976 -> -0.010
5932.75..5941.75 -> -0.014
